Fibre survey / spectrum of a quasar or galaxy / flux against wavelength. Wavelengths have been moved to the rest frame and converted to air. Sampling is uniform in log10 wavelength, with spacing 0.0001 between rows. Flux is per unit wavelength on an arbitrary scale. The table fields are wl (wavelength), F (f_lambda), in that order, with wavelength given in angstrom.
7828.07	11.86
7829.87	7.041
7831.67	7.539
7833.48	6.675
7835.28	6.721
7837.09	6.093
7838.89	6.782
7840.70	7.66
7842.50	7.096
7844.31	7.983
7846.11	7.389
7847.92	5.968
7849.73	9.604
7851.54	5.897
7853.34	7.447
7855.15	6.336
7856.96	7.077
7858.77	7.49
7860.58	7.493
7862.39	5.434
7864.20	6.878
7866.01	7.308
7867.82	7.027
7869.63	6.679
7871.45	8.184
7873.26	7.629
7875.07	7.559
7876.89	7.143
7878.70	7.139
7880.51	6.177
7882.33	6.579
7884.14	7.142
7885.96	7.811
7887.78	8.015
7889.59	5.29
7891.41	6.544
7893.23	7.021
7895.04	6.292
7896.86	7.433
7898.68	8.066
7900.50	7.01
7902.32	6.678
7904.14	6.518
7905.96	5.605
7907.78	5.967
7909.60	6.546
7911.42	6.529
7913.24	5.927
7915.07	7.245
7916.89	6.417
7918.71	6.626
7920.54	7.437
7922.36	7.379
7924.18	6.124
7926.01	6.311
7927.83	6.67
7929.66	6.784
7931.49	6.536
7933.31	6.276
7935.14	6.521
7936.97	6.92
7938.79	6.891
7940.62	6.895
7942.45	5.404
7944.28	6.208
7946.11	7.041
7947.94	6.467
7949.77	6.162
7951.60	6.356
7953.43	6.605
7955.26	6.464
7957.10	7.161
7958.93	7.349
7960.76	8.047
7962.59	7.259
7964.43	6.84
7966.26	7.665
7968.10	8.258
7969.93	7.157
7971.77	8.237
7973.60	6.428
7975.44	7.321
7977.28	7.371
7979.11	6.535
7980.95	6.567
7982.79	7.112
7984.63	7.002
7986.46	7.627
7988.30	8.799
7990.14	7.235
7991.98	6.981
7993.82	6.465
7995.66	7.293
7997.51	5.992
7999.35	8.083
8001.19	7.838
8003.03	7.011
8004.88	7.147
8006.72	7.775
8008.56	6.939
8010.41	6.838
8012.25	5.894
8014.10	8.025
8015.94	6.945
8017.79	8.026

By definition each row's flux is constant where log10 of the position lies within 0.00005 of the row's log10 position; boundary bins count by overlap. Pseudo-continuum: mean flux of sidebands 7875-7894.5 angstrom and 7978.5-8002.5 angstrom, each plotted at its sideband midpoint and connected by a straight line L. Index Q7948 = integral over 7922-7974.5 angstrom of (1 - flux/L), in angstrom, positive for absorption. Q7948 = 1.8 angstrom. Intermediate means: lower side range 6.91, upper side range 7.2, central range 6.84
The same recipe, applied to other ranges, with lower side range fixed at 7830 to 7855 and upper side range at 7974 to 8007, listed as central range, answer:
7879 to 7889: 0.1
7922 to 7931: 0.7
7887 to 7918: 2.2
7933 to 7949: 1.5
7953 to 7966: 0.1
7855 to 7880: 0.1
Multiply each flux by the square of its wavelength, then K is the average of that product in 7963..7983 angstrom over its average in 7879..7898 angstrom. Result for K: 1.1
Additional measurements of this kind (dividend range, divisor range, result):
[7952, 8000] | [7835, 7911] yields 1.06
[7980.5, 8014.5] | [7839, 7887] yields 1.04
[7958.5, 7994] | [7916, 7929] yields 1.11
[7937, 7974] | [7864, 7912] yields 1.02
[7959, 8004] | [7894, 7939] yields 1.11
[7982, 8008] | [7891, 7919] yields 1.12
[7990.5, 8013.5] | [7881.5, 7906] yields 1.05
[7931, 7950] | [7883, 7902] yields 0.93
